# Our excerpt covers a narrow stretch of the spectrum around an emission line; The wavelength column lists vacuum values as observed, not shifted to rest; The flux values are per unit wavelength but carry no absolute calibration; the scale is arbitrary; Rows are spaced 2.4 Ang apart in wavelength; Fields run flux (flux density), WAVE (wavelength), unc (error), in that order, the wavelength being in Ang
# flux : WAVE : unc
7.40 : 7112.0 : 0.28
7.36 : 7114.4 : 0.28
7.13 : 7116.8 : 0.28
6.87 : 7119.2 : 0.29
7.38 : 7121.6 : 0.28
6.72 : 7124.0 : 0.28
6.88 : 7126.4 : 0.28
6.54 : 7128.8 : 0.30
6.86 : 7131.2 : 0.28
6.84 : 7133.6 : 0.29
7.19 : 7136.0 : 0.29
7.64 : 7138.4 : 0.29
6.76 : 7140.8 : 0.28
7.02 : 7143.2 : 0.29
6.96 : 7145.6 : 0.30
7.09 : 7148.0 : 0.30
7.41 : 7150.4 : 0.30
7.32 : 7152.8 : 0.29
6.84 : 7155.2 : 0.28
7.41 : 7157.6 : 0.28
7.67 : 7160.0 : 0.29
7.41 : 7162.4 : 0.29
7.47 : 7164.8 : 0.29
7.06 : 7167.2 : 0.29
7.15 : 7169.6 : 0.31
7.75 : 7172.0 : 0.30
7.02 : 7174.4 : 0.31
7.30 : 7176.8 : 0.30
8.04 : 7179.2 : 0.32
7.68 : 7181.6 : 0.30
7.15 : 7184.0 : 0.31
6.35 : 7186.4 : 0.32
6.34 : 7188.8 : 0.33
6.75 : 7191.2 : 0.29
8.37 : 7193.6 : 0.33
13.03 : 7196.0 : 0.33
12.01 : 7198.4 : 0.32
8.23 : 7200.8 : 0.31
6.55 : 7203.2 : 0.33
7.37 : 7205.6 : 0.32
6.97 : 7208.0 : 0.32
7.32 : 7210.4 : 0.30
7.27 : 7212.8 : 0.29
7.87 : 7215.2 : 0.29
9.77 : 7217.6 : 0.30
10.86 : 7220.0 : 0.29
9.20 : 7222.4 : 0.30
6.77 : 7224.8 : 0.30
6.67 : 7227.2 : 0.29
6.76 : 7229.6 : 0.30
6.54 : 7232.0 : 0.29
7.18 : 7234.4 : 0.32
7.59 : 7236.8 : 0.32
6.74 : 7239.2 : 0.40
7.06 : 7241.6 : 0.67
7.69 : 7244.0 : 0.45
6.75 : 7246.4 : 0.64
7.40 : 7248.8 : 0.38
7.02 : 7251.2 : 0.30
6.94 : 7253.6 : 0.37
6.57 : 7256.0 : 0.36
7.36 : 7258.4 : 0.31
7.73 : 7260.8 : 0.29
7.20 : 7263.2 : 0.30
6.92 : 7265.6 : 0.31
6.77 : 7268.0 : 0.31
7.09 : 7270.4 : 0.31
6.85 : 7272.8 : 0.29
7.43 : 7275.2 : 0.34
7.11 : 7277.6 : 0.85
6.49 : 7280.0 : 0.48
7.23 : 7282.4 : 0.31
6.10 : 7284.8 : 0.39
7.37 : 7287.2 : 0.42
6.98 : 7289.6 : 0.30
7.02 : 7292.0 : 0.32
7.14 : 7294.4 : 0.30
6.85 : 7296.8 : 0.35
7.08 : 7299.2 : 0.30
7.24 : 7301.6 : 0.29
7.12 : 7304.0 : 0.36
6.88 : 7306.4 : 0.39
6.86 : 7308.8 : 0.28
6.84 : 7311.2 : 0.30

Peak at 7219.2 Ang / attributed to [N II]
